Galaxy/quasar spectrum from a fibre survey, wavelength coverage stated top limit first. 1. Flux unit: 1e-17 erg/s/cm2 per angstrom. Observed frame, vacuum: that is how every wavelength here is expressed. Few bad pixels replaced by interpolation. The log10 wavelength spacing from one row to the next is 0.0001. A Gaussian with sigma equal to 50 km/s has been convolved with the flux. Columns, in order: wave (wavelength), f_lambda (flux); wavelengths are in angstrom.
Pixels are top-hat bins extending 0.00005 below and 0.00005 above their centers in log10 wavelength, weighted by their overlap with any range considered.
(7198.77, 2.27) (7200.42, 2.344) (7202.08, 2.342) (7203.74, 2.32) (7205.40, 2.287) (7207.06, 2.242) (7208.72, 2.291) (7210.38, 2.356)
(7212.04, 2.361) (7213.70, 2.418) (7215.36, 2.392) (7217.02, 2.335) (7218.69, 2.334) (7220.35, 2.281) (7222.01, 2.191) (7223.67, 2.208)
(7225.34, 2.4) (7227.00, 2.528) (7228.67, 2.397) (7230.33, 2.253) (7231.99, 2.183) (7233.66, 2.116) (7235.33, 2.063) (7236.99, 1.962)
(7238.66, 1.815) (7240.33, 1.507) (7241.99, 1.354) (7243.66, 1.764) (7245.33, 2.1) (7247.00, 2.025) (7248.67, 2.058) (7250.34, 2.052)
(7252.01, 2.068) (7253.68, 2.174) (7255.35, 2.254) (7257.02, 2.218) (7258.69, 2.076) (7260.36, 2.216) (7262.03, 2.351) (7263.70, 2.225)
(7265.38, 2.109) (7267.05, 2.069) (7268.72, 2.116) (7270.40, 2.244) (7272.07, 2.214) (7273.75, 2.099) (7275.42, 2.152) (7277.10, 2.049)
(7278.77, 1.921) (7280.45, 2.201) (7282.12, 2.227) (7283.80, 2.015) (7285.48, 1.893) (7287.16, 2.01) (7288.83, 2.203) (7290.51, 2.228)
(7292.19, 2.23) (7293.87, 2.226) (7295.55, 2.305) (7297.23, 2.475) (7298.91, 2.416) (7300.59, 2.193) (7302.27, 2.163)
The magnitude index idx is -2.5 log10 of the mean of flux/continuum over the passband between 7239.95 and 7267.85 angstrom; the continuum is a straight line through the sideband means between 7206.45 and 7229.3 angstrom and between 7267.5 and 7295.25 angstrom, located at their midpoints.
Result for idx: 0.09 mag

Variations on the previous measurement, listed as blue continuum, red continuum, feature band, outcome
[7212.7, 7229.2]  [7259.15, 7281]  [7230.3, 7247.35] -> 0.19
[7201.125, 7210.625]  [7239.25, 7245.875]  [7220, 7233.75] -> -0.18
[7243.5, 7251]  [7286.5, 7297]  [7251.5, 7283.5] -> -0.02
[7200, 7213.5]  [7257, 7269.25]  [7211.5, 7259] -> 0.06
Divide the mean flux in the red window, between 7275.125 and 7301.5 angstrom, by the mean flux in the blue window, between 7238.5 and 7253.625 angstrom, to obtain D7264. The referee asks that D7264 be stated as 1.16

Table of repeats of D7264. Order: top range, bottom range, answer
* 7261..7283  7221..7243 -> 1.04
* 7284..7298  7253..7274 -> 1.00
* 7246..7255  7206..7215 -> 0.89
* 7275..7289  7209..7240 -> 0.92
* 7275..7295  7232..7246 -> 1.14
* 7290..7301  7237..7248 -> 1.29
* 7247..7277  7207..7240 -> 0.96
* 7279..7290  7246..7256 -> 0.99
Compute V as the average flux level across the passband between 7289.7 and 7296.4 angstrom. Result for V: 2.25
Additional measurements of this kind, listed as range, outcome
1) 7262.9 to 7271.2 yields 2.15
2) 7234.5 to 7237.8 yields 2.02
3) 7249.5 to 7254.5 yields 2.1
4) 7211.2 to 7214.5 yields 2.39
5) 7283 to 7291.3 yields 2.07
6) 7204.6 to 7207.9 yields 2.26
